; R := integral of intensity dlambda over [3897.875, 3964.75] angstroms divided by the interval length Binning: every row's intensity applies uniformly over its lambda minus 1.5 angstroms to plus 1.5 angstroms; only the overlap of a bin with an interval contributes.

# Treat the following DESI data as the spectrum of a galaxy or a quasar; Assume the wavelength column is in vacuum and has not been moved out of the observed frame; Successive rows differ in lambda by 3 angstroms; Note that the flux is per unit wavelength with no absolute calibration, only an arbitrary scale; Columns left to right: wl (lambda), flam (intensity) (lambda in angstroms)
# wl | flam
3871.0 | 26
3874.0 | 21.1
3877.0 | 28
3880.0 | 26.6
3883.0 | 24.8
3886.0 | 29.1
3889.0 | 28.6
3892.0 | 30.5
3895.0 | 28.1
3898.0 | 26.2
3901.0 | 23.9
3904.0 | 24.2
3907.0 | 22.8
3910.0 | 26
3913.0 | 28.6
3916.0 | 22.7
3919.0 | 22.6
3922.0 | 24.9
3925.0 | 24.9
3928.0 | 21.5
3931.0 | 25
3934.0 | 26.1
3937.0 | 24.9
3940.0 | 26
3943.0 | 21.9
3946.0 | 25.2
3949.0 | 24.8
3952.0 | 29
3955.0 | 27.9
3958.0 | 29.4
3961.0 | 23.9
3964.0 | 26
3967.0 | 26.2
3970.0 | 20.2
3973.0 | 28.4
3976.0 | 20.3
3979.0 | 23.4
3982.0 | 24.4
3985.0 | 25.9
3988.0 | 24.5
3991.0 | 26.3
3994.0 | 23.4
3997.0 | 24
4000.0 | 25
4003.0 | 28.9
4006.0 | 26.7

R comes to 25.1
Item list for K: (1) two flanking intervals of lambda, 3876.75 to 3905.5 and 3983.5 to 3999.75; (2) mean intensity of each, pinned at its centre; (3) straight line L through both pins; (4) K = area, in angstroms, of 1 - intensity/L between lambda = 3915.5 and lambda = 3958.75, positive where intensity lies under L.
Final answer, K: 1.4 angstroms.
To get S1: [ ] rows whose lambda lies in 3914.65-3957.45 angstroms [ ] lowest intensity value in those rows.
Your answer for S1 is 21.5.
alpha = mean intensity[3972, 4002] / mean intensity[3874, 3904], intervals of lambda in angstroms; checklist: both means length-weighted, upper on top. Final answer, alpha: 0.92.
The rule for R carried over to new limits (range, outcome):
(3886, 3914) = 26.6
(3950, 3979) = 25.6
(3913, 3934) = 24.1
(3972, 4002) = 24.6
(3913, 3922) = 24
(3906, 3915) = 25.8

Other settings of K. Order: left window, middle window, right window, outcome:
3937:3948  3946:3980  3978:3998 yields -1.3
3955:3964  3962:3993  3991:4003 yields 1.6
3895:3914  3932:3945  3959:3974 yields 0.2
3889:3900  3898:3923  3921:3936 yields 1.7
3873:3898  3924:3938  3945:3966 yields 1.2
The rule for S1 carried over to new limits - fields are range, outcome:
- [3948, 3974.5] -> 20.2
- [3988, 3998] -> 23.4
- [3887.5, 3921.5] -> 22.6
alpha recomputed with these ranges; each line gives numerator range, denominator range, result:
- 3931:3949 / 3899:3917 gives 1.00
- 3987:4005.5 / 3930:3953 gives 1.01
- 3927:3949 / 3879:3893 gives 0.88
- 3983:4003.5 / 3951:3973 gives 0.96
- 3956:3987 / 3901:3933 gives 1.02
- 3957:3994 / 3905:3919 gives 1.00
